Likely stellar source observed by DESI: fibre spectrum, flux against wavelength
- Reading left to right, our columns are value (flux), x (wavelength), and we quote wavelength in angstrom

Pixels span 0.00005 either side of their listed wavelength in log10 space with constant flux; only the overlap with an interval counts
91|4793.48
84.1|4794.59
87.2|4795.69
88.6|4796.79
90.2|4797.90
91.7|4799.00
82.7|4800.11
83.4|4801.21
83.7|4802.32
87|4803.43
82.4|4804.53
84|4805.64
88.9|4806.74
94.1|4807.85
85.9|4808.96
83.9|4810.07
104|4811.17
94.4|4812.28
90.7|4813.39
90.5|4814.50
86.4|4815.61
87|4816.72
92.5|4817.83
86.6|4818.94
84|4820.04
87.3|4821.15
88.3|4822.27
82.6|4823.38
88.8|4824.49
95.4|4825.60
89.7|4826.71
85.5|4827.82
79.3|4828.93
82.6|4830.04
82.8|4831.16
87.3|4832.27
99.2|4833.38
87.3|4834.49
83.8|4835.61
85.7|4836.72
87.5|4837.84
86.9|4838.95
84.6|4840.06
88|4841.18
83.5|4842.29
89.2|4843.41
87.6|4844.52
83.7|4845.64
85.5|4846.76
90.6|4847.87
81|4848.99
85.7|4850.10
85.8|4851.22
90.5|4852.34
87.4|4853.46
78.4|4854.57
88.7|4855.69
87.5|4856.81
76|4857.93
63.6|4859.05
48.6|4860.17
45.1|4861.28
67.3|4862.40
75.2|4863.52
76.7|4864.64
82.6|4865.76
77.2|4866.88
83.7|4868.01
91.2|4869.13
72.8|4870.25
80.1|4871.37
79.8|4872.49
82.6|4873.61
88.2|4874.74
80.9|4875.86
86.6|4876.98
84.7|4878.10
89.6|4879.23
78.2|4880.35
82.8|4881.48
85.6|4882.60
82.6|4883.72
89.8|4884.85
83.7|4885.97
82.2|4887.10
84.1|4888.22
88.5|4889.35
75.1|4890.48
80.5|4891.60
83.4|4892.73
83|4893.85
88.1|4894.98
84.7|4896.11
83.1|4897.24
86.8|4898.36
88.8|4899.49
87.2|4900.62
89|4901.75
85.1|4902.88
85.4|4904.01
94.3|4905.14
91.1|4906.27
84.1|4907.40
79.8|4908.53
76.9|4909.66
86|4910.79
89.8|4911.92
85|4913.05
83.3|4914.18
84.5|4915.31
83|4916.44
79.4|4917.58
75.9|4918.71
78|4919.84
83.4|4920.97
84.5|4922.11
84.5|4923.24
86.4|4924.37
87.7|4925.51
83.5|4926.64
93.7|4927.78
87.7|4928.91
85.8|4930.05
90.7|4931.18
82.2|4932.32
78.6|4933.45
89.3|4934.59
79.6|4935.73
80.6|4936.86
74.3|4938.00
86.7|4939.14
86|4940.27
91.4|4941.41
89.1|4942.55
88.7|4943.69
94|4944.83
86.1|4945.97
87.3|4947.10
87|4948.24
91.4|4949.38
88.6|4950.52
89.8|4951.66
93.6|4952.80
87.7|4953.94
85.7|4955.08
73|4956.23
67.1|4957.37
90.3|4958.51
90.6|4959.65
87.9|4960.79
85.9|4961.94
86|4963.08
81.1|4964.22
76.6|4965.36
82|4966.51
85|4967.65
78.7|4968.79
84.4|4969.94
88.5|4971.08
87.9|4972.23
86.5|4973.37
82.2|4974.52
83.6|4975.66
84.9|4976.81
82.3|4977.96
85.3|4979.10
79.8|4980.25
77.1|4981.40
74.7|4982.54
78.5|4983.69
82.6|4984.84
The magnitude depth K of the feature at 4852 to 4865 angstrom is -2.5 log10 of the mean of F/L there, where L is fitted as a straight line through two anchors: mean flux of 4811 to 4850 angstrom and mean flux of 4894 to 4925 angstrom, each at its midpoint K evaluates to 0.178 mag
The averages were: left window 87.5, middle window 73.4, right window 84.7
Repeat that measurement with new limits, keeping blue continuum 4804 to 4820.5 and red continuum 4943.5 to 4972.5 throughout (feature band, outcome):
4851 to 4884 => 0.110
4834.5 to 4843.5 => 0.030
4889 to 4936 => 0.024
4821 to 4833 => 0.028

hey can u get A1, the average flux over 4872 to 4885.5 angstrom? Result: 84.3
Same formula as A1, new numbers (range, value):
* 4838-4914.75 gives 82.8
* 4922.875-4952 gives 86.6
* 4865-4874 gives 81.1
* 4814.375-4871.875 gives 83.1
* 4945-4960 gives 86.2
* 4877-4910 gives 84.8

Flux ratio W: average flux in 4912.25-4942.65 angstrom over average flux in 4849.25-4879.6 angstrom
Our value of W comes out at 1.1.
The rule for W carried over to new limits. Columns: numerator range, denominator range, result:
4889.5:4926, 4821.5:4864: 1.02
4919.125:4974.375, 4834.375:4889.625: 1.04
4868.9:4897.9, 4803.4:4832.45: 0.95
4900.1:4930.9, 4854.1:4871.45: 1.14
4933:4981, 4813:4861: 1.00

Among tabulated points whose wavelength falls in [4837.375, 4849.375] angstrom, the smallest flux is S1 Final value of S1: 81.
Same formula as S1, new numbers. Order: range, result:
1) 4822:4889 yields 45.1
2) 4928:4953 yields 74.3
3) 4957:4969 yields 67.1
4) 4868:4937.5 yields 72.8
